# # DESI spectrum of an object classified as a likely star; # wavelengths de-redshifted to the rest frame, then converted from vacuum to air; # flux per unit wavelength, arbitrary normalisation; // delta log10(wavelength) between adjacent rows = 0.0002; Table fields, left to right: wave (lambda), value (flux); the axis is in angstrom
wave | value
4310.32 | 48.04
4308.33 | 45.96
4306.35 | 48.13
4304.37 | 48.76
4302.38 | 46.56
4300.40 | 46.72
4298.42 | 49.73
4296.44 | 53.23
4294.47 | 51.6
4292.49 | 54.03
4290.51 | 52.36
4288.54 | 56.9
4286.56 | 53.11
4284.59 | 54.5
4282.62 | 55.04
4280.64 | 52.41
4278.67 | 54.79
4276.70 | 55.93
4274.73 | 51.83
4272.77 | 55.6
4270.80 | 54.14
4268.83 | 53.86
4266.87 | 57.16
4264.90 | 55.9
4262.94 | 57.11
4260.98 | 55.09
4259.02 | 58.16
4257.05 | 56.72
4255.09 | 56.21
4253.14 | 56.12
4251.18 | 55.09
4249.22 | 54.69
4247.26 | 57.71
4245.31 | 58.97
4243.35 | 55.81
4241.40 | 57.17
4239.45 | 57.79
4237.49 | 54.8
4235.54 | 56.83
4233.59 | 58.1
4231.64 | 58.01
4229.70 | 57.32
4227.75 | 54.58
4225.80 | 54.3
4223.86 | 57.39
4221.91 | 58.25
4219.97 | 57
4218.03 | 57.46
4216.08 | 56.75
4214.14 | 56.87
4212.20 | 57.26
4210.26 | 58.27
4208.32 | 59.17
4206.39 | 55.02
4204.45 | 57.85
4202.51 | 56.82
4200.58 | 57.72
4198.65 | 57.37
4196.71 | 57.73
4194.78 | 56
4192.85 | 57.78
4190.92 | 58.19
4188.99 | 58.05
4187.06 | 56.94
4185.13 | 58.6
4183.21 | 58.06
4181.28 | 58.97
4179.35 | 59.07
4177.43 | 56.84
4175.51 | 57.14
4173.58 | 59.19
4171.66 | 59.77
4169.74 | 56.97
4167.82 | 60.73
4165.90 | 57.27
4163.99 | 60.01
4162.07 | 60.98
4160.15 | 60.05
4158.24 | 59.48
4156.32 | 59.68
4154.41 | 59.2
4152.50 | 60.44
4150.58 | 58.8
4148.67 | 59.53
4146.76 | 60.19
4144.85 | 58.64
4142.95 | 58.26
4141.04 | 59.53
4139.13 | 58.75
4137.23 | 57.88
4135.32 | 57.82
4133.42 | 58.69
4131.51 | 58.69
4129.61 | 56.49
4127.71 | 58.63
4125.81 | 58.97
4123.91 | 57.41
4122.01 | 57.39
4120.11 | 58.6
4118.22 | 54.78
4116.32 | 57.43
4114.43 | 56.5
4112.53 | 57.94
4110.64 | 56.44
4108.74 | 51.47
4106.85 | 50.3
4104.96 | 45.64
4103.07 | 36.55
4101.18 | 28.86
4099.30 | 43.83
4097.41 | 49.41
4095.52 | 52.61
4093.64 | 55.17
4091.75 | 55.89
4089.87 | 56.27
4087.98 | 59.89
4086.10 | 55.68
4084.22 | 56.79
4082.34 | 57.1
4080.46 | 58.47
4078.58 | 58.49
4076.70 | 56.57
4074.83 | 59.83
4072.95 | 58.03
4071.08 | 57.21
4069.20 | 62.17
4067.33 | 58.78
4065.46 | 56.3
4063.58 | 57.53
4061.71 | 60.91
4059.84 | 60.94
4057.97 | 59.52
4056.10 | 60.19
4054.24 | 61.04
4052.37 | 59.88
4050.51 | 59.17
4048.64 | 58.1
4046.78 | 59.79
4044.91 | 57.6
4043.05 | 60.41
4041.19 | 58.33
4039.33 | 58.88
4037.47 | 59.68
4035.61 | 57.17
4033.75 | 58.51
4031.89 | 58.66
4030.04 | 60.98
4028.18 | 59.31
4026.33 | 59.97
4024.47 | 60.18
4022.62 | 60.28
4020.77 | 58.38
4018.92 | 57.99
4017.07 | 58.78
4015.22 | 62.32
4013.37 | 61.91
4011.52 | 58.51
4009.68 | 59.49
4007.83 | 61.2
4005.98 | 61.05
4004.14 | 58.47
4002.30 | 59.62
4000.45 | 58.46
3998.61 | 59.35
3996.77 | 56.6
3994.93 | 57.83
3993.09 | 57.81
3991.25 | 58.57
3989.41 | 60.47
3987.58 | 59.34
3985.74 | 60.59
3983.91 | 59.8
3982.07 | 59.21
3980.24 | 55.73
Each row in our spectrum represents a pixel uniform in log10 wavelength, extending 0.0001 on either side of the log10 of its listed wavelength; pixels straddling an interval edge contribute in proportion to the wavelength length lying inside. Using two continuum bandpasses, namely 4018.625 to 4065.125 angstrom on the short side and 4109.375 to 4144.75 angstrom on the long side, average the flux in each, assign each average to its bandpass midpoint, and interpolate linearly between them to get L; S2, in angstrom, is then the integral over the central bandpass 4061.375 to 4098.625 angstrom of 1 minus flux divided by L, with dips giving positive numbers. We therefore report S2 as 1.0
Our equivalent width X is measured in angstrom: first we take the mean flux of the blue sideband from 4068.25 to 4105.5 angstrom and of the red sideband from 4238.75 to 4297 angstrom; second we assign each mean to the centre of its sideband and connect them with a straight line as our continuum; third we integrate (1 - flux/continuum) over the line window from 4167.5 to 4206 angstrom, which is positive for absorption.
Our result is -2.5 angstrom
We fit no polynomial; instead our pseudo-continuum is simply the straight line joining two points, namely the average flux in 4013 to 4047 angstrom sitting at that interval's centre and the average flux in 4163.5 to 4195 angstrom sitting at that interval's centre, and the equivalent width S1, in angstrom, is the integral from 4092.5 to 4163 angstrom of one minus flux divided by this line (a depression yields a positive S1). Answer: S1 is 3.8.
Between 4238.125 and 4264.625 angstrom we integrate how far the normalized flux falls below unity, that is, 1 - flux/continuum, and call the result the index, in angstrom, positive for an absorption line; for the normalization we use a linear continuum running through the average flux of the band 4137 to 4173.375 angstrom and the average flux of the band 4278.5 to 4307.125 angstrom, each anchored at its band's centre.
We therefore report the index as -1.3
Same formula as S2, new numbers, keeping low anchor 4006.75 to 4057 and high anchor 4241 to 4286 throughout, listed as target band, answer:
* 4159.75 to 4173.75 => -0.52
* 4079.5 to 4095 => 0.47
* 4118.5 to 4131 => 0.04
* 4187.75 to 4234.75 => -0.60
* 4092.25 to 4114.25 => 3.71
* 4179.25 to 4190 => -0.24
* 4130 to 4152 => -0.42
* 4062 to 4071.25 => 0.04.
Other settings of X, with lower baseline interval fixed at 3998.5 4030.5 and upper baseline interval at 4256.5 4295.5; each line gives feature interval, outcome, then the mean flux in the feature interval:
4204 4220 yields -0.4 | 57.3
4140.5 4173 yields -1.3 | 59.4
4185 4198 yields -0.3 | 57.5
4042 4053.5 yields 0.0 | 59.2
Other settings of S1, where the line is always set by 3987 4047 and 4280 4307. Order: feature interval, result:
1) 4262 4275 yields -0.7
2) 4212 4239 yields -1.6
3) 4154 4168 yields -1.1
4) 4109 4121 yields 0.0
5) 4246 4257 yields -0.7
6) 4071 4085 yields -0.1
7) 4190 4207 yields -0.9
